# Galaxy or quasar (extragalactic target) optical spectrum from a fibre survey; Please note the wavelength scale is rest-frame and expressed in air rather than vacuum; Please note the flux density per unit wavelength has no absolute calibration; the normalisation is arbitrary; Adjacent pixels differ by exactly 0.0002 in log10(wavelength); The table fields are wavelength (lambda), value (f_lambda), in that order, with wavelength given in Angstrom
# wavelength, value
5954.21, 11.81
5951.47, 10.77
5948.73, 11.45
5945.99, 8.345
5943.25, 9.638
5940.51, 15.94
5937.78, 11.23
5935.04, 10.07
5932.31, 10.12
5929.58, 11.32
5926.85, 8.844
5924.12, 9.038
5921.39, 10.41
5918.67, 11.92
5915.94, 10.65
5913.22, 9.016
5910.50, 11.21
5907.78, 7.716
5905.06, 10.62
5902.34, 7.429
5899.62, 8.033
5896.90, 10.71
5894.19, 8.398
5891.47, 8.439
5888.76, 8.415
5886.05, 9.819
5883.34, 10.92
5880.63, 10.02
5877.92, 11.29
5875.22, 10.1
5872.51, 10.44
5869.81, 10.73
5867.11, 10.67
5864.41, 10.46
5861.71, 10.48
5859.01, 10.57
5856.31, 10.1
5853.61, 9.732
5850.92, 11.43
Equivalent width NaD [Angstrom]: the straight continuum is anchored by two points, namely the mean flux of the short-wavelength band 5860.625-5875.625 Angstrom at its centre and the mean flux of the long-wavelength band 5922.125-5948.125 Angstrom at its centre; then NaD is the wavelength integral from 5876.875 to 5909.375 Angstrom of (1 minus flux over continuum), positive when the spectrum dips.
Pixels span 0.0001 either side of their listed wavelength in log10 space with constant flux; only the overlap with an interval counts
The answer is 3.7 Angstrom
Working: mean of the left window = 10.5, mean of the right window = 10.5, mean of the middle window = 9.31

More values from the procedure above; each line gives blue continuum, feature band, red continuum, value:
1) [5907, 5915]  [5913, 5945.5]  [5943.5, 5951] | -3.14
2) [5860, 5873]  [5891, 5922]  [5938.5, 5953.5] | 3.86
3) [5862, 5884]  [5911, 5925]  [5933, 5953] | 0.72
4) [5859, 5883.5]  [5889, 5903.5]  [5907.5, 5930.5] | 2.41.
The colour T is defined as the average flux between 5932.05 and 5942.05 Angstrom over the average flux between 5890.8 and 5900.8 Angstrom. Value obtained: 1.3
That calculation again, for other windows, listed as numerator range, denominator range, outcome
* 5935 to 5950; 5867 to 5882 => 1.06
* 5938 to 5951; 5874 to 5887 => 1.08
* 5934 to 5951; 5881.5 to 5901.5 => 1.21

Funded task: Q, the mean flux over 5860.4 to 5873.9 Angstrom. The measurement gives 10.6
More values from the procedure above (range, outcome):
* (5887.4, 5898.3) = 8.99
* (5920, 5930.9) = 9.91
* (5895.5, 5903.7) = 8.72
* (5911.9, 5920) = 10.5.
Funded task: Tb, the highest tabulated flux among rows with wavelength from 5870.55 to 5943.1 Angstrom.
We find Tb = 15.94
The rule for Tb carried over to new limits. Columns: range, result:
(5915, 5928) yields 11.92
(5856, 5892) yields 11.29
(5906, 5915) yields 11.21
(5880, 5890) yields 10.92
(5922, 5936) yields 11.32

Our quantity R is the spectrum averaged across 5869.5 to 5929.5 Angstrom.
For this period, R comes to 9.75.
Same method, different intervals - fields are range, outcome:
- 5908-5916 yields 9.88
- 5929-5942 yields 11.7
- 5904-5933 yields 10.1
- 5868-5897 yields 9.91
